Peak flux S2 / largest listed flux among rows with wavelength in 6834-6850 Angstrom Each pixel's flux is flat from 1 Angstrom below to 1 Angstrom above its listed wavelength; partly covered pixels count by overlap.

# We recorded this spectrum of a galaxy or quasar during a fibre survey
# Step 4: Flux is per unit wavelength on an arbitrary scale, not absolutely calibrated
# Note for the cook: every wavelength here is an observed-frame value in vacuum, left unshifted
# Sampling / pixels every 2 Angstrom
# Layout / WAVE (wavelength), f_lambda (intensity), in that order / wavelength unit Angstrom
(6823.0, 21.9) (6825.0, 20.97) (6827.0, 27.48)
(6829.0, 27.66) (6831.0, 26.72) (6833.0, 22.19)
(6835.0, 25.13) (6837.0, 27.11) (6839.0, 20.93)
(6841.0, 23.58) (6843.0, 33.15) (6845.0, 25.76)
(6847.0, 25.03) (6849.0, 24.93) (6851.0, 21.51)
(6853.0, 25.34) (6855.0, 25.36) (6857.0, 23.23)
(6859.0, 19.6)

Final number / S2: 33.15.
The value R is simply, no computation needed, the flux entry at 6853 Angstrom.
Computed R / 25.34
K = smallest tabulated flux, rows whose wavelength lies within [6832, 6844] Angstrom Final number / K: 20.93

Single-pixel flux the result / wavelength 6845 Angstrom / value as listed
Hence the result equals 25.76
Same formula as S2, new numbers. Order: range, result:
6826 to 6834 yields 27.66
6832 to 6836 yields 25.13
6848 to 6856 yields 25.36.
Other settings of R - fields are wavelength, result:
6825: 20.97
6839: 20.93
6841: 23.58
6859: 19.6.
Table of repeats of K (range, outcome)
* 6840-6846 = 23.58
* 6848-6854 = 21.51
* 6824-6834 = 20.97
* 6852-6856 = 25.34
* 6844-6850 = 24.93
